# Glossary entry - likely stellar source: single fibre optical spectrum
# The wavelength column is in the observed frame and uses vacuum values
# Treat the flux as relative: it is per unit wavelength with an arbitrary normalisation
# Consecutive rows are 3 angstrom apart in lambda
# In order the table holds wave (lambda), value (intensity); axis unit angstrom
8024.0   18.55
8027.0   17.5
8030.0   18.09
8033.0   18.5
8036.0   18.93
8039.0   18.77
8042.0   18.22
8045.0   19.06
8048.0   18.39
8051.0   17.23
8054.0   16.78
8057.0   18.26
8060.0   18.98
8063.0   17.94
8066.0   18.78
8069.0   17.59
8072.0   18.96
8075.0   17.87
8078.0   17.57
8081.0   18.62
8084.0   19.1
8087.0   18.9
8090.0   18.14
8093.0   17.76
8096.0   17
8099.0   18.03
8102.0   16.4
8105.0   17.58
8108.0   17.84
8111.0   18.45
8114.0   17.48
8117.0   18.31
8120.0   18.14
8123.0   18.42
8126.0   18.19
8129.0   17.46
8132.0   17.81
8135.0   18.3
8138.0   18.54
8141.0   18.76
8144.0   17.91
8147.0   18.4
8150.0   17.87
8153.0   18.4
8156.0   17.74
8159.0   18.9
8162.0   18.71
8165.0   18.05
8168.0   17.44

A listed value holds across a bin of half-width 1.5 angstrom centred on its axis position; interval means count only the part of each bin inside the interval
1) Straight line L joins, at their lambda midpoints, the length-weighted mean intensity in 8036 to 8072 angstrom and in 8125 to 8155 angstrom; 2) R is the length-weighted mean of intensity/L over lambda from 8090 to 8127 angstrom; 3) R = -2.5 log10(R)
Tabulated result 0.023 mag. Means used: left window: 18.2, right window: 18.2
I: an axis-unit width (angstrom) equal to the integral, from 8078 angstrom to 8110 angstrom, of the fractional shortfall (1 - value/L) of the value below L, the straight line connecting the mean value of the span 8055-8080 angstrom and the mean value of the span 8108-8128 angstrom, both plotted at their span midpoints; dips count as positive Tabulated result 0.4 angstrom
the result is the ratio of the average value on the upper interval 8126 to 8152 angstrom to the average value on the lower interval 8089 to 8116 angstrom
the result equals 1.0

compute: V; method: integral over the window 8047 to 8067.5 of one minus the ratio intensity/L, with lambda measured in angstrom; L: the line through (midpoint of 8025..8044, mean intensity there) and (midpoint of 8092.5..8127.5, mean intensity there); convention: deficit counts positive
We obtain 0.2 angstrom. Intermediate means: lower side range 18.4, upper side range 17.8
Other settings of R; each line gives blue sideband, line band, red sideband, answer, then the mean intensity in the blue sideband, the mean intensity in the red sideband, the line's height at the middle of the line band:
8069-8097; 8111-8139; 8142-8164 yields 0.010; 18.2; 18.3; 18.2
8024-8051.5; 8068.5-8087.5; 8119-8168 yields -0.005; 18.4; 18.2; 18.3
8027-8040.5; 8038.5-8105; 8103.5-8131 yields 0.009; 18.5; 18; 18.2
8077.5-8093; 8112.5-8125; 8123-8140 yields 0.007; 18.5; 18.1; 18.2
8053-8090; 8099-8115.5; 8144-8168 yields 0.040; 18.3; 18.2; 18.3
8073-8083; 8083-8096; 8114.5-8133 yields -0.011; 18.1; 18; 18.1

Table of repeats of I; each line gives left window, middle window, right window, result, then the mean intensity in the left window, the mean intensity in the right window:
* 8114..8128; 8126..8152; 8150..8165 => 0.2 angstrom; 18.2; 18.3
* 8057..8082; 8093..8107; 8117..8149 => 0.7 angstrom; 18.3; 18.2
